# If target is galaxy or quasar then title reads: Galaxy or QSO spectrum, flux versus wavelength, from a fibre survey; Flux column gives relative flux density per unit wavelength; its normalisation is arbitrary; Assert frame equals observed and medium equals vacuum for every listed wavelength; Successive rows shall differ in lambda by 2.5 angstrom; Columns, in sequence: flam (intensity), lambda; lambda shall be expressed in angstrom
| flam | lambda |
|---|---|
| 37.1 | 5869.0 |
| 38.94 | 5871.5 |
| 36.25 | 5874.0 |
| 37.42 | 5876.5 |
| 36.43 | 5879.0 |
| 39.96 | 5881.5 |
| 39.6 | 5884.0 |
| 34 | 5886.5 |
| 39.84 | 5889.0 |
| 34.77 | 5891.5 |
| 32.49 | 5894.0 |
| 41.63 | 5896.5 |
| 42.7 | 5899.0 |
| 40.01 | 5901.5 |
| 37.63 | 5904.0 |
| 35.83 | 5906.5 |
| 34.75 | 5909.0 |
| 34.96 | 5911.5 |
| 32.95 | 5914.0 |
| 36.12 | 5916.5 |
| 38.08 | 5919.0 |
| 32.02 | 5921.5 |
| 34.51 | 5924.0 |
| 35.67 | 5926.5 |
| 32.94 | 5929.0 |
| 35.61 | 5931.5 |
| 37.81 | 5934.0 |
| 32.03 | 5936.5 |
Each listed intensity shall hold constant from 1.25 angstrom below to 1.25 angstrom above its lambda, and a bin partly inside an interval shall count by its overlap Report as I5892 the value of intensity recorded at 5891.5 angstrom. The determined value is 34.77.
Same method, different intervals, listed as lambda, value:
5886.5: 34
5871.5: 38.94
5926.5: 35.67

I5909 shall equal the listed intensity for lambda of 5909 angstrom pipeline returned 34.75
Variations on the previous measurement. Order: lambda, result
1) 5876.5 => 37.42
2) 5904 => 37.63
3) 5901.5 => 40.01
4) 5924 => 34.51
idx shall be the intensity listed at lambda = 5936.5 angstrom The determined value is 32.03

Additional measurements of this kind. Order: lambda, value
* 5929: 32.94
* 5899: 42.7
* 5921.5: 32.02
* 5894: 32.49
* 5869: 37.1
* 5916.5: 36.12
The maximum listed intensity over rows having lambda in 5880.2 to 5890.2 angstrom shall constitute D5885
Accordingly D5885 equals 39.96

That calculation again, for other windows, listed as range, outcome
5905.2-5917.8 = 36.12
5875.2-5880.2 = 37.42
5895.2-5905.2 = 42.7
